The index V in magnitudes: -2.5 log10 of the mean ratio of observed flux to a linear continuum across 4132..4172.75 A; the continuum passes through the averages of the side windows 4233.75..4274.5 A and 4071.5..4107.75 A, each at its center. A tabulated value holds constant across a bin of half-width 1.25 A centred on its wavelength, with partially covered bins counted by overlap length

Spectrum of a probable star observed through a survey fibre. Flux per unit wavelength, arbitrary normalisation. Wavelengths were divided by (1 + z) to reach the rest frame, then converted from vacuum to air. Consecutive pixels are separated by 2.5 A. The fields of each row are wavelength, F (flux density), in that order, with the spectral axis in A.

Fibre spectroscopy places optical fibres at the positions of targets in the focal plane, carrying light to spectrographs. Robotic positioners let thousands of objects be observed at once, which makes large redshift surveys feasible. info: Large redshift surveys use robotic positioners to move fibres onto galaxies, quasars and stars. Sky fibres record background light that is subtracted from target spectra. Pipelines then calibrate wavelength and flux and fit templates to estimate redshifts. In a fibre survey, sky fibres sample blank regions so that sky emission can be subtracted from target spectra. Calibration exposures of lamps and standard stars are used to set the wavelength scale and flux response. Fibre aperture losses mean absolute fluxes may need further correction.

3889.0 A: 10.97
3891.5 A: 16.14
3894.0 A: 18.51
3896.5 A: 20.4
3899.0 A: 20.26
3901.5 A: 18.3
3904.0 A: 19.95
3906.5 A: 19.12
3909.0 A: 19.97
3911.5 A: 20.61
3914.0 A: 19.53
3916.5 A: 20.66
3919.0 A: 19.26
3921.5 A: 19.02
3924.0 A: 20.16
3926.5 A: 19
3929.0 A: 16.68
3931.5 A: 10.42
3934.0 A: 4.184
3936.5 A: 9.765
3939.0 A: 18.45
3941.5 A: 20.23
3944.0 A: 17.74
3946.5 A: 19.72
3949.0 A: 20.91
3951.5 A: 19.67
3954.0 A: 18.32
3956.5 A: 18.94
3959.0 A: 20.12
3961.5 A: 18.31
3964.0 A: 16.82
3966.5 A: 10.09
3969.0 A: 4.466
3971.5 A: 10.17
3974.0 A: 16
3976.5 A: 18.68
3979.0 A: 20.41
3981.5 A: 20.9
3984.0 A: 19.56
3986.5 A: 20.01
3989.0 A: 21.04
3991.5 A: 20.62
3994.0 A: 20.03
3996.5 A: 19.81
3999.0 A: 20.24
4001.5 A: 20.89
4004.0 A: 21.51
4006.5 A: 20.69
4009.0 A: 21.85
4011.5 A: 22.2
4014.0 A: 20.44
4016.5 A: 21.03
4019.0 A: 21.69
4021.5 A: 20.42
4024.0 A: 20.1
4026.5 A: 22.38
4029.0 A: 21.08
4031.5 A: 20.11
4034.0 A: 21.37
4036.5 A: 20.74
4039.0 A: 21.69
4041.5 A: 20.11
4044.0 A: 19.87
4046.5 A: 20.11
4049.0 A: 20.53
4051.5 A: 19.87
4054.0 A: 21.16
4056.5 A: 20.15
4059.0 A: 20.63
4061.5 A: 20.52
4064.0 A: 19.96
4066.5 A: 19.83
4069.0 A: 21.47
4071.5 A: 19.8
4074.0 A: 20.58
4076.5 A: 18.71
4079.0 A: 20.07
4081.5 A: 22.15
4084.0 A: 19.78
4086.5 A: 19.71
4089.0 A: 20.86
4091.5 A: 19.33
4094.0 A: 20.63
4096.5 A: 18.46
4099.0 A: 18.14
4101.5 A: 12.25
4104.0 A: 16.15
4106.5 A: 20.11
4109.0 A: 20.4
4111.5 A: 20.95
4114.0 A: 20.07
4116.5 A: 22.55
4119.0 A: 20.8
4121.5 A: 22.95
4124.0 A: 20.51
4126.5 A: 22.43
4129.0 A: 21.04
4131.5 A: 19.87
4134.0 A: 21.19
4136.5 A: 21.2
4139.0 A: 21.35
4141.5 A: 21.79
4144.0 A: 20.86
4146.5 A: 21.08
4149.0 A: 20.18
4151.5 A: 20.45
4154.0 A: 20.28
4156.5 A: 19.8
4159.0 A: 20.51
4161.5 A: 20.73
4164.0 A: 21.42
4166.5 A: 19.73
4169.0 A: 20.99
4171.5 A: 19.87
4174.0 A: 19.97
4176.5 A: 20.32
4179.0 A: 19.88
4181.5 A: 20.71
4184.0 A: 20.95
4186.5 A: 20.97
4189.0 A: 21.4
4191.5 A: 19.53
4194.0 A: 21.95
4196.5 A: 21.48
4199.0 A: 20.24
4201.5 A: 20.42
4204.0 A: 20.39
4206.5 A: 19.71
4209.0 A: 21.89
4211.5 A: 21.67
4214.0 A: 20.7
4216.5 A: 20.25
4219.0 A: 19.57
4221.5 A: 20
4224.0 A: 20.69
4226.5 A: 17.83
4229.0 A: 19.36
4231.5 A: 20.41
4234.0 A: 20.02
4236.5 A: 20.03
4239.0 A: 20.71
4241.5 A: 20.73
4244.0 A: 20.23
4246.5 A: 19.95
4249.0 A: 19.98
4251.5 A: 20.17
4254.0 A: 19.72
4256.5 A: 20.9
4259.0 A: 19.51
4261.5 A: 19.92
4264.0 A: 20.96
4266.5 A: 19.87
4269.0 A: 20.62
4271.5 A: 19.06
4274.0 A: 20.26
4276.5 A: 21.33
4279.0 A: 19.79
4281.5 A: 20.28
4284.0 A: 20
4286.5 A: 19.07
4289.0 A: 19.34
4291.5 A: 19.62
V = -0.06 mag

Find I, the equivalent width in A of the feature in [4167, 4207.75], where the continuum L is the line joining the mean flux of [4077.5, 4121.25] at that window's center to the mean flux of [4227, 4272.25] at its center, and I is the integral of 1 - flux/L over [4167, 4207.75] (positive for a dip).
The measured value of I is -1.3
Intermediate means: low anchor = 19.6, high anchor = 20.1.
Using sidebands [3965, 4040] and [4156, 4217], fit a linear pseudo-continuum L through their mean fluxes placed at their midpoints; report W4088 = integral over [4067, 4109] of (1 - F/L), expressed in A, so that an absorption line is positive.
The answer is 1.3 A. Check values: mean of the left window 19.3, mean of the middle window 19.3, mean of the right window 20.6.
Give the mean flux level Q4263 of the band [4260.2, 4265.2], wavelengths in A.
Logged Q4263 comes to 20.4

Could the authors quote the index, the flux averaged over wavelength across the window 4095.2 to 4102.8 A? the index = 16.3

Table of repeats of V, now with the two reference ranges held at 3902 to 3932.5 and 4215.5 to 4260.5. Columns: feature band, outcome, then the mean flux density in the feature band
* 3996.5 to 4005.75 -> -0.090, 20.7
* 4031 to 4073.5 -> -0.065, 20.5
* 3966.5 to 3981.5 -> 0.315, 14.2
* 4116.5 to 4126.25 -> -0.112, 21.7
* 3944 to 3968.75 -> 0.082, 17.5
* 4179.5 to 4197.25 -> -0.060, 20.9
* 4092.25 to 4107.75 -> 0.105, 17.7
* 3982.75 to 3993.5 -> -0.069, 20.3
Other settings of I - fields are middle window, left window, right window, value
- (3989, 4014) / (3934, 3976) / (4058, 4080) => -4.5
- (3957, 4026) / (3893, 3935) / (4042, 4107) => 0.0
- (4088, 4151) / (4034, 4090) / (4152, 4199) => 0.9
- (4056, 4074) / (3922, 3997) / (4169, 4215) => -1.6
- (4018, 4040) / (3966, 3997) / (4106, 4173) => -3.3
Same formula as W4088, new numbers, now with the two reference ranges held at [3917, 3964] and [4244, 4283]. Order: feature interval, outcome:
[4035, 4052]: -2.1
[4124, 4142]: -2.1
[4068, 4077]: -0.9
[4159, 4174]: -0.9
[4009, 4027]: -3.2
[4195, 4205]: -0.5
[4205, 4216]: -0.7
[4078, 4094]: -1.5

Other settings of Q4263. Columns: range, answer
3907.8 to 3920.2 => 20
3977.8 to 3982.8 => 20.6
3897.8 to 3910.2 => 19.5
